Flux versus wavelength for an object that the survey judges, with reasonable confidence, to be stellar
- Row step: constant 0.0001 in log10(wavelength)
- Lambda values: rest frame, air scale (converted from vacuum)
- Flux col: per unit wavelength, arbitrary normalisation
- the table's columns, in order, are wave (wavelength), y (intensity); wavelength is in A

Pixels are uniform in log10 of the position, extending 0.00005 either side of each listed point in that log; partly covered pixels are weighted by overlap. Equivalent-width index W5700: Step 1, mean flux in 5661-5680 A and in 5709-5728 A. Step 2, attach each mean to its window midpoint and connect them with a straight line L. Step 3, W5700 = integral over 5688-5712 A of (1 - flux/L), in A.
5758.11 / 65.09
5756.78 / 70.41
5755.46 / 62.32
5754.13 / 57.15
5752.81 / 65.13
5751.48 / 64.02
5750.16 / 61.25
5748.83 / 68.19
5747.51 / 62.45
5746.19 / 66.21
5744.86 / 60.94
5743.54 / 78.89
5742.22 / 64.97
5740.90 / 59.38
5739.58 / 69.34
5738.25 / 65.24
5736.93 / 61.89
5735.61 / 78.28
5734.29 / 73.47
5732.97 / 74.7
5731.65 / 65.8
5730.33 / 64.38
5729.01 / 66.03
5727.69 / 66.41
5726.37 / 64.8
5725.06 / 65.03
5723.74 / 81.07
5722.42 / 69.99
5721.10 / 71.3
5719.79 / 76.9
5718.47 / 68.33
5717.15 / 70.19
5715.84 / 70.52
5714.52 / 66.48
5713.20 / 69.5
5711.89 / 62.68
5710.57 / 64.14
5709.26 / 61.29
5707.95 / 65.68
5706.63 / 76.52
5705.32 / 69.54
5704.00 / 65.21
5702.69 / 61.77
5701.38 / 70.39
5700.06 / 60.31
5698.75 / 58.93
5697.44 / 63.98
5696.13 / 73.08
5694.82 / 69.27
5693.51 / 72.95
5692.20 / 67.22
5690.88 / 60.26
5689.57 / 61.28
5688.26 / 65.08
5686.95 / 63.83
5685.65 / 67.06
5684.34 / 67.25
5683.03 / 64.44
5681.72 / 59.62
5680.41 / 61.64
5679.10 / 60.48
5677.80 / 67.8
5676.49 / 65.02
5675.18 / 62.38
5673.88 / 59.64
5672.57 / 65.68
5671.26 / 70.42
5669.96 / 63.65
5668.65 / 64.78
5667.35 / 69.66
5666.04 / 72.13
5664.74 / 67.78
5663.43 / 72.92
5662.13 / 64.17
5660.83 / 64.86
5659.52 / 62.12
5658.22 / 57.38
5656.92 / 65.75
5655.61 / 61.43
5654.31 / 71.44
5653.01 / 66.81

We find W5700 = 0.67 A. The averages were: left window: 66.1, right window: 68.8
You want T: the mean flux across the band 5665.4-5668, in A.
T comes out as 70.8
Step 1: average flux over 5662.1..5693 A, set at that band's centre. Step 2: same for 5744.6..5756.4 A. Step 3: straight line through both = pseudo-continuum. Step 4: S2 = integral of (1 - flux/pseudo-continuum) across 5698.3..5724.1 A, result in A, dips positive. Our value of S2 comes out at -1.5 A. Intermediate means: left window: 65.2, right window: 63.3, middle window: 68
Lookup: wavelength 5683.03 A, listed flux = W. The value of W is 64.44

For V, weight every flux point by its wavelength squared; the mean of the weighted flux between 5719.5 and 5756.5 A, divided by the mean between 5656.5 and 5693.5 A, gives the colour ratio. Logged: 1.06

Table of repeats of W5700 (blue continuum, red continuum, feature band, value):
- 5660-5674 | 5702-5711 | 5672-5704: 1.0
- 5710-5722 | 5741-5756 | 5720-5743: -0.6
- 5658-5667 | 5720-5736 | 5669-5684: 0.8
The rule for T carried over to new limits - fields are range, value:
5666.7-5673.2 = 66.9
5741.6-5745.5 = 68.4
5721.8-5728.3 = 69.5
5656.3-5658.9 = 61.7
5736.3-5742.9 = 64.2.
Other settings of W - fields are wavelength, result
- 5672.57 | 65.68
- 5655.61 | 61.43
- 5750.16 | 61.25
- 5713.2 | 69.5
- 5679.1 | 60.48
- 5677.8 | 67.8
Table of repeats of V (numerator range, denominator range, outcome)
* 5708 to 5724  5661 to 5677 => 1.05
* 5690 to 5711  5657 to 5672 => 1.01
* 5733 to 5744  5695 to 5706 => 1.07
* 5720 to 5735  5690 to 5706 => 1.07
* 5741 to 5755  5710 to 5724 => 0.94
